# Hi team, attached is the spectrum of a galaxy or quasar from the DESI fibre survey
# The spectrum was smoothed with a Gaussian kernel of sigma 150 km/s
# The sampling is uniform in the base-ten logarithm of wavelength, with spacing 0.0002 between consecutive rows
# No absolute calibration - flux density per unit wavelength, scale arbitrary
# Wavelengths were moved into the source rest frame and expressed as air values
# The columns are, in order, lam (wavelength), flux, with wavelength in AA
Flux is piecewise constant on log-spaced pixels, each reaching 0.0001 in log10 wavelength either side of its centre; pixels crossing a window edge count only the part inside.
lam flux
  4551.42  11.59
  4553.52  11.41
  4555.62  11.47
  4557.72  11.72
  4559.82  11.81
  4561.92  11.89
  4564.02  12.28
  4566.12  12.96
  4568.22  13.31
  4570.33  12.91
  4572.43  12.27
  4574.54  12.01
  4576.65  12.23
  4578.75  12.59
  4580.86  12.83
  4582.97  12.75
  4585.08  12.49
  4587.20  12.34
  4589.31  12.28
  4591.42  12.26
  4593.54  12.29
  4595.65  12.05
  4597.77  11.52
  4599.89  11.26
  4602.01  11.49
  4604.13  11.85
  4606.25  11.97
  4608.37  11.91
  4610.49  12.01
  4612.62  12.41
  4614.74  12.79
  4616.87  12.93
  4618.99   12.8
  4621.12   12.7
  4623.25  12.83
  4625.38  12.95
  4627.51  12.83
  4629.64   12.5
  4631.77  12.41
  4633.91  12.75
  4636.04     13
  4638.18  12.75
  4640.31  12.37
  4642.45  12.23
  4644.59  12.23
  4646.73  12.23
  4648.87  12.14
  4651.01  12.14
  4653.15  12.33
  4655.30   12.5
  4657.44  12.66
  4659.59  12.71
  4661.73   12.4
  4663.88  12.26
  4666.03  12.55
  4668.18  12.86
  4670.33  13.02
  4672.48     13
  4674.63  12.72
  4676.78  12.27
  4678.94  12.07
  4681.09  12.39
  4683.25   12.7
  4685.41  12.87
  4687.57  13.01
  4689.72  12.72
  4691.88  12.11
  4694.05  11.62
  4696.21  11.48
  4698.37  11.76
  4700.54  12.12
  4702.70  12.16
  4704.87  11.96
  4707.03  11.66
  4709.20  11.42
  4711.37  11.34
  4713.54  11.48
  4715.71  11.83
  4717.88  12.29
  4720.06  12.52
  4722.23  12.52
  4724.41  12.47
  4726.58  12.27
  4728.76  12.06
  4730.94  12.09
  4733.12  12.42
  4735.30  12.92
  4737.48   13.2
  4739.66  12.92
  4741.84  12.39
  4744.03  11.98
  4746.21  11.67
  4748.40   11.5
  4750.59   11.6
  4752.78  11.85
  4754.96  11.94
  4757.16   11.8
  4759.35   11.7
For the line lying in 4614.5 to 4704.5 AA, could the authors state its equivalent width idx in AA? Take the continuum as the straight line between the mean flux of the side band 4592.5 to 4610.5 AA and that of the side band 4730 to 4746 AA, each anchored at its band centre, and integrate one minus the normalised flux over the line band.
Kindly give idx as -2.8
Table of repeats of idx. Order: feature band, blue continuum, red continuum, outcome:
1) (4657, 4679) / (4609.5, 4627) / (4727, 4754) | -0.21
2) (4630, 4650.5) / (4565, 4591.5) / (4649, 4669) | 0.07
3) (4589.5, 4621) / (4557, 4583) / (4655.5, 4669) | 0.88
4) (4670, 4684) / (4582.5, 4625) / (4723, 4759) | -0.41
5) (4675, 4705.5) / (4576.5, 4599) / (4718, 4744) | 0.49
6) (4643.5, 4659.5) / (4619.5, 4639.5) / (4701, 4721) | 0.20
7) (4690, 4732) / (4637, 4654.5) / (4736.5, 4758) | 0.65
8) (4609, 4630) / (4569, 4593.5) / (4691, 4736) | -0.58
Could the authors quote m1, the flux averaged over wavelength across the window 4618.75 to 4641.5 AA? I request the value 12.7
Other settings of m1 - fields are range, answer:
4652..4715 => 12.3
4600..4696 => 12.5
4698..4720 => 11.8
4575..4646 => 12.4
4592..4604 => 11.7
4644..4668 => 12.4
